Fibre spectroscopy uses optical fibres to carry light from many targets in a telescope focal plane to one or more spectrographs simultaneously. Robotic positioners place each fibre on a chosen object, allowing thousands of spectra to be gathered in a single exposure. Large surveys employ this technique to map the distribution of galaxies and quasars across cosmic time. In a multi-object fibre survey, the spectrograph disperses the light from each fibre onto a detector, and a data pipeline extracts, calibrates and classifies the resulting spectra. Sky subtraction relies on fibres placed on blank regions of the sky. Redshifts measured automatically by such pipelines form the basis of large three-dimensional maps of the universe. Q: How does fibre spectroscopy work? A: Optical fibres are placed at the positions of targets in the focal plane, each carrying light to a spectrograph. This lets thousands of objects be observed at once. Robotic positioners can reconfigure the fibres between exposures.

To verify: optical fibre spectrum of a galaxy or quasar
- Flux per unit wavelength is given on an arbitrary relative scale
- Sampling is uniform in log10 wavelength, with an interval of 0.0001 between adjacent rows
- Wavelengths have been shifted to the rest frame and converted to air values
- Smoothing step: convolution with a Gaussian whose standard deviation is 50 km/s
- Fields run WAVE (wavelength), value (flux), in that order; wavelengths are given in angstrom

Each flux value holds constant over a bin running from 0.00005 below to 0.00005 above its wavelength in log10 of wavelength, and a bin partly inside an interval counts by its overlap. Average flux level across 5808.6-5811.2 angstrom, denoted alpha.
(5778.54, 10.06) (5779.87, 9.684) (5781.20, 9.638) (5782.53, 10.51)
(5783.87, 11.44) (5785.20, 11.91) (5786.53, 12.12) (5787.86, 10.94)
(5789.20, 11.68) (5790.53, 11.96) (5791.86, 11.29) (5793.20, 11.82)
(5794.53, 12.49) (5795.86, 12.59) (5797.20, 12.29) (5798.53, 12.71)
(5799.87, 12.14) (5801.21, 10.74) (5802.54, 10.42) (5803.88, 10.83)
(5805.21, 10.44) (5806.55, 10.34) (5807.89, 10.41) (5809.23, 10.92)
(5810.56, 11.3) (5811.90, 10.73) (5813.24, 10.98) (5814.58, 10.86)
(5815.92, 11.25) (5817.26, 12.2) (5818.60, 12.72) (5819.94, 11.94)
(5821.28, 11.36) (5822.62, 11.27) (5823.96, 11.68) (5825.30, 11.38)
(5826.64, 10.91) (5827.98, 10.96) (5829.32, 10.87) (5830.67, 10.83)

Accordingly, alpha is 11.1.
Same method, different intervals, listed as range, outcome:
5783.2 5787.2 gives 11.8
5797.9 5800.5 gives 12.4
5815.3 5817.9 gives 11.7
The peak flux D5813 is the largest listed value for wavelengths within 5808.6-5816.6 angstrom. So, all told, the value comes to 11.3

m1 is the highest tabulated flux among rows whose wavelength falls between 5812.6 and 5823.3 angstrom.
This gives 12.72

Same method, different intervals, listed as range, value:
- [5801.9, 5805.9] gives 10.83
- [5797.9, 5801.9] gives 12.71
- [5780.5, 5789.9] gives 12.12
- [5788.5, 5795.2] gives 12.49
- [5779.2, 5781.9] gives 9.684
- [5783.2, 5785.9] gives 11.91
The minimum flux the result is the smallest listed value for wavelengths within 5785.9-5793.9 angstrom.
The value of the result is 10.94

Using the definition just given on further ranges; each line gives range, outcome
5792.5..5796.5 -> 11.82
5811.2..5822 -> 10.73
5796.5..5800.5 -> 12.14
